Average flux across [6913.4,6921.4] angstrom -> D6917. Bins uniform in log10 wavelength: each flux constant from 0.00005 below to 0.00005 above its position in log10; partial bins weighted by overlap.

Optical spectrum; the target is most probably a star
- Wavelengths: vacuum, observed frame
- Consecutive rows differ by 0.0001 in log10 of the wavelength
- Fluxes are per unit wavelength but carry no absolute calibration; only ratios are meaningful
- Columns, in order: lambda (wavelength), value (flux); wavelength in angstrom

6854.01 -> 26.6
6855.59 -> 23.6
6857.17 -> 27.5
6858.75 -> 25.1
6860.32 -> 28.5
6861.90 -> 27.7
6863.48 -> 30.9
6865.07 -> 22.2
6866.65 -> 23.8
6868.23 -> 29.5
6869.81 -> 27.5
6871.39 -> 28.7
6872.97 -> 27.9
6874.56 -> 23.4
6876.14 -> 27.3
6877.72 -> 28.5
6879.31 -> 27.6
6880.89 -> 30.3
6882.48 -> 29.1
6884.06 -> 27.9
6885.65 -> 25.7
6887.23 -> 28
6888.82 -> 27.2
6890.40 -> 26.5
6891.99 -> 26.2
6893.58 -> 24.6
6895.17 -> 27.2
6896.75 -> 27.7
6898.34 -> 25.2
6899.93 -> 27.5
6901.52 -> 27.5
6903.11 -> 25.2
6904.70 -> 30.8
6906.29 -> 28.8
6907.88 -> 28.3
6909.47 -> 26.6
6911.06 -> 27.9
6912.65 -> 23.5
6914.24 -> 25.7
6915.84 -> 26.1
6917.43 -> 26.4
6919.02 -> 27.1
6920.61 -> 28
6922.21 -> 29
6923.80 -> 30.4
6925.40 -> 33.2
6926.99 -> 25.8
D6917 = 26.7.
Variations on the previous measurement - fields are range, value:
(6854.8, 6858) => 25.5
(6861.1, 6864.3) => 29.2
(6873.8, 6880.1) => 26.7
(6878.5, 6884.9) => 28.7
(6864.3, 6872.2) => 26.4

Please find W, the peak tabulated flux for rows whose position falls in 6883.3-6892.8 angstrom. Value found 28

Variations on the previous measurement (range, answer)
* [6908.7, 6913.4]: 27.9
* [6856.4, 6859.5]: 27.5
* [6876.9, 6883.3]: 30.3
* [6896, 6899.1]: 27.7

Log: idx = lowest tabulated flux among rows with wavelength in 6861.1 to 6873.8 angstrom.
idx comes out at 22.2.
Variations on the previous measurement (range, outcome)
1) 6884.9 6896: 24.6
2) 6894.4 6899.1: 25.2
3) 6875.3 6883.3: 27.3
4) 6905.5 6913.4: 23.5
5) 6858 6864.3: 25.1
